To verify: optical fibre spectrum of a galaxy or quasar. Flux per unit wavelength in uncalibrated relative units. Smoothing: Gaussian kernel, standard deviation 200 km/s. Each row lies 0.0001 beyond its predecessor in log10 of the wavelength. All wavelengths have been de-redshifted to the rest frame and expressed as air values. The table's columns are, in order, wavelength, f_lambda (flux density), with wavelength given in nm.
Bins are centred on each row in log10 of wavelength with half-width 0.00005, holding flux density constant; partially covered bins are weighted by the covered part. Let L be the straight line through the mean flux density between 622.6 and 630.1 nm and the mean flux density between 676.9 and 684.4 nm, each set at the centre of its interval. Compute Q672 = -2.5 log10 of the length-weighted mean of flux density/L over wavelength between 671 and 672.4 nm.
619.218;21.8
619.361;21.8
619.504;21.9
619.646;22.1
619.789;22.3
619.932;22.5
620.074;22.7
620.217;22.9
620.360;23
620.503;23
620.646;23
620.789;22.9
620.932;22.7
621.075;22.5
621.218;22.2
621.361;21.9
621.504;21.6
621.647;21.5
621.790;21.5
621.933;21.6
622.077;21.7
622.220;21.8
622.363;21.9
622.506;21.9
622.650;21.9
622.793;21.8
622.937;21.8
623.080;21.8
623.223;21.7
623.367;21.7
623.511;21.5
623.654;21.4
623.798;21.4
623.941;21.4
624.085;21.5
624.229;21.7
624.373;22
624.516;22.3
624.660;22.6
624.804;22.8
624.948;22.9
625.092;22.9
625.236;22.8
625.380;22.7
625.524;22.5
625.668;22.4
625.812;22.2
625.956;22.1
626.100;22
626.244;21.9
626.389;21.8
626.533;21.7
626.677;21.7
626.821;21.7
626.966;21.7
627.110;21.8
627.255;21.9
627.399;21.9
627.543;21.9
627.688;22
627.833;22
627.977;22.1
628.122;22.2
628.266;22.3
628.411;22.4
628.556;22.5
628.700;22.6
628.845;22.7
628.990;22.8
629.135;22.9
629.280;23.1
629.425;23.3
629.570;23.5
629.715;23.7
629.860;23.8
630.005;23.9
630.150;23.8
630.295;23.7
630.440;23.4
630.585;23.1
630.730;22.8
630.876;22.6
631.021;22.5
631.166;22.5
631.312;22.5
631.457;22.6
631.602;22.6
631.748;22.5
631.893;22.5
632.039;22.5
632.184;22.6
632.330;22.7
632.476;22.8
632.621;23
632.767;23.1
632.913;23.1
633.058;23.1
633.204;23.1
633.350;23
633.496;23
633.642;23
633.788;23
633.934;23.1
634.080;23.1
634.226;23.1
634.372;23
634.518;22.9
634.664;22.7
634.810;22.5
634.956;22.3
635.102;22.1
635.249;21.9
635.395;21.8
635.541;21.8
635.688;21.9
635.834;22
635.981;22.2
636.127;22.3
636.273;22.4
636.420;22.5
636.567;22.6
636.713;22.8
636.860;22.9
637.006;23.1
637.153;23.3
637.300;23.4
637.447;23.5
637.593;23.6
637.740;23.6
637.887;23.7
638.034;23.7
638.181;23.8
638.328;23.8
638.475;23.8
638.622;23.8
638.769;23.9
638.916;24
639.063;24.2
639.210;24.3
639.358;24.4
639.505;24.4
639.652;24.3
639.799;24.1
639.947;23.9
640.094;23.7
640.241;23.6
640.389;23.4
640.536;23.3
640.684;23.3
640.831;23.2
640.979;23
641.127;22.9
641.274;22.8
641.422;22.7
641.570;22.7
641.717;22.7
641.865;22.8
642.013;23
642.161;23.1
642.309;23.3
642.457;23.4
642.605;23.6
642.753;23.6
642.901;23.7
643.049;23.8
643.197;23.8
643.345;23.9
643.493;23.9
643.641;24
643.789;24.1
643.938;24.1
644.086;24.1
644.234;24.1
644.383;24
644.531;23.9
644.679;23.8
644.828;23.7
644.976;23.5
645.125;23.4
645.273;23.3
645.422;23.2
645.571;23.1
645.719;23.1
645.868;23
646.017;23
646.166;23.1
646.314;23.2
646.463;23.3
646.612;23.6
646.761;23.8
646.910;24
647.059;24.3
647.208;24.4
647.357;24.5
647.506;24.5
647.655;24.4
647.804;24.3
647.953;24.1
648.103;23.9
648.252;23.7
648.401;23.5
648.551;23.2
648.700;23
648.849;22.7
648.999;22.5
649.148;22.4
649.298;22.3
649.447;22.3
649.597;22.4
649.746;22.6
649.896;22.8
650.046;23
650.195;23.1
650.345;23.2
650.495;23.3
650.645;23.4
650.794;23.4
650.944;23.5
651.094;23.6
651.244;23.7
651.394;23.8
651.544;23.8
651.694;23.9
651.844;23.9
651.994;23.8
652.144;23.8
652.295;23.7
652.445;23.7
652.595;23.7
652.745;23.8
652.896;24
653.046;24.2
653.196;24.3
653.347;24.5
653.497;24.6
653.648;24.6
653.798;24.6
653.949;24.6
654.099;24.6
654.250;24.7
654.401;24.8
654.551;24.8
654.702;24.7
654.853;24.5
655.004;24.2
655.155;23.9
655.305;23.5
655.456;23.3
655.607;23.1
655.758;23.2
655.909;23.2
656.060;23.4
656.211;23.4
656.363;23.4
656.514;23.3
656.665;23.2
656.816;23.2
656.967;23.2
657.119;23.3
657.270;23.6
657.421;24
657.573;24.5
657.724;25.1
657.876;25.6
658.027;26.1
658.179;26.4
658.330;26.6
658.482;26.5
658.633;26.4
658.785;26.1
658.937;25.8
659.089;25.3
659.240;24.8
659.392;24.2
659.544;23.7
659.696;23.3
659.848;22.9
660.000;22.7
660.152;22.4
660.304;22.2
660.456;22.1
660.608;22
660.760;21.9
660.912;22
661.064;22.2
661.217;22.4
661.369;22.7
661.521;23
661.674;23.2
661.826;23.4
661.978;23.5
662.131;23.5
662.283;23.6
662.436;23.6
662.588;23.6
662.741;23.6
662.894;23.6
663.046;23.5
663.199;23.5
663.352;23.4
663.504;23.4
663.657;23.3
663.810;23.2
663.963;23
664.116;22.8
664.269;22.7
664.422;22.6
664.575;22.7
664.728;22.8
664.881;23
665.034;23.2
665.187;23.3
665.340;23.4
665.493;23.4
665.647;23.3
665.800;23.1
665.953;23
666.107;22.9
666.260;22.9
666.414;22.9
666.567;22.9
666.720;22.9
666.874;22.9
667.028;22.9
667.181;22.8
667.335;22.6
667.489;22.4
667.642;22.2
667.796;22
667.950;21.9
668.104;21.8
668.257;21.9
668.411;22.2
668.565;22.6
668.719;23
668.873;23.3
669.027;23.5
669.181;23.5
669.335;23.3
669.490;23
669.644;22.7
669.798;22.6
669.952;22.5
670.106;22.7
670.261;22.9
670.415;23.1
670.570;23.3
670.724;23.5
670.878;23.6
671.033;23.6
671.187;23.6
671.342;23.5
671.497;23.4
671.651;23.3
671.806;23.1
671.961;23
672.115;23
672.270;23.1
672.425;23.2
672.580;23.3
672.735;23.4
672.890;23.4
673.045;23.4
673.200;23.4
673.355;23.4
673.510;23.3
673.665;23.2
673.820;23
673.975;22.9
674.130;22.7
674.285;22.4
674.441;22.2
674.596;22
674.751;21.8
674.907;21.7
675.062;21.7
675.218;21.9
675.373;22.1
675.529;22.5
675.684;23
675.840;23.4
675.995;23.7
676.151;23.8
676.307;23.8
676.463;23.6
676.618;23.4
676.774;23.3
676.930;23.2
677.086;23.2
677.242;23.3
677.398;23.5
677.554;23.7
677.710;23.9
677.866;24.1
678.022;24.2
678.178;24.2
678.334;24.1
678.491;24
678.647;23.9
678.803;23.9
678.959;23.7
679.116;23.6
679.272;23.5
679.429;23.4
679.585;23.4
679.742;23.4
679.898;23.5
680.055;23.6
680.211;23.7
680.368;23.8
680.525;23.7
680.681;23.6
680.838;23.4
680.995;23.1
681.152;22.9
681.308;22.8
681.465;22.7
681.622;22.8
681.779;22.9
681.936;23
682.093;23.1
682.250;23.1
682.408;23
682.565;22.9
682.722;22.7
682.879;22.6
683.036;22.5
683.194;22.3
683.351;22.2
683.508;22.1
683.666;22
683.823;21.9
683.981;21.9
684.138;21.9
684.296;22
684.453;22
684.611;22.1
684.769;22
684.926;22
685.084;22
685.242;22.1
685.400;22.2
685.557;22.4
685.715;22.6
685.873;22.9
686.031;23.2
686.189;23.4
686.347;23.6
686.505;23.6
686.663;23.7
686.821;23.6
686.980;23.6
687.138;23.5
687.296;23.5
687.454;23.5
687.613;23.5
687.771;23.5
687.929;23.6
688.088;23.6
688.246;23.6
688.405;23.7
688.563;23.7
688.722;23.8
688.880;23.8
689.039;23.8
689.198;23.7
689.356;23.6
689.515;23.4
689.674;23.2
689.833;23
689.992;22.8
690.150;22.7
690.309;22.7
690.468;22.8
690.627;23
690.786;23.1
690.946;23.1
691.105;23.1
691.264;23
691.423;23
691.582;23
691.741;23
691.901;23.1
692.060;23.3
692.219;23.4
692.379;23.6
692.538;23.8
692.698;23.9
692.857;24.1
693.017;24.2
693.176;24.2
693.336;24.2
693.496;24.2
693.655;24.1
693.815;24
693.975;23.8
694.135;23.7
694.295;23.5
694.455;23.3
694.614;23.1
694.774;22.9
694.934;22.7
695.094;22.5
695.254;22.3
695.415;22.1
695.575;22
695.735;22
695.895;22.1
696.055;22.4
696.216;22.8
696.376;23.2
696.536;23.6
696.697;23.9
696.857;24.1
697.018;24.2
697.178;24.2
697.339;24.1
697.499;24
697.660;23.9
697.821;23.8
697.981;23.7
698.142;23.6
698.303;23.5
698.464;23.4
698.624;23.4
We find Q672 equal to -0.01 mag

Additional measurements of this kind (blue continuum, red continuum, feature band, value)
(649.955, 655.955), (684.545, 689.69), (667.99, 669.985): 0.04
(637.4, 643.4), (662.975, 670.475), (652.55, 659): -0.06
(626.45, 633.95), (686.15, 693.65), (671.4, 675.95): 0.02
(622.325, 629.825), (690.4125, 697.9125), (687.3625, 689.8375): -0.01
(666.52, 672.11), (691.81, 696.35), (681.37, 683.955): 0.02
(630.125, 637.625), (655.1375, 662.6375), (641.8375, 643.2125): -0.01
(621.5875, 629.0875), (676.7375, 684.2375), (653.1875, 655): -0.09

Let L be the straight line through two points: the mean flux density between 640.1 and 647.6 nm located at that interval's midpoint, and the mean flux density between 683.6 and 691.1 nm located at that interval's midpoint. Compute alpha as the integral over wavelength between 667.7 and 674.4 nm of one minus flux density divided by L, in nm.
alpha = 0.05 nm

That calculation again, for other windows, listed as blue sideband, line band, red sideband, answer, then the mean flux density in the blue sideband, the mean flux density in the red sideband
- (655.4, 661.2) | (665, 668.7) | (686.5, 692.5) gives 0.156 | 23.9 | 23.3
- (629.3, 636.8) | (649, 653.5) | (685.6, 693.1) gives -0.092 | 22.8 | 23.4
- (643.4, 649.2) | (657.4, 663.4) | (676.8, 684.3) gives -0.108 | 23.6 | 23.2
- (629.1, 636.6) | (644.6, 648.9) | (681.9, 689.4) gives -0.147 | 22.8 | 22.9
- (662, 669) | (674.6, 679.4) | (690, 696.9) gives -0.049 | 23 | 23.2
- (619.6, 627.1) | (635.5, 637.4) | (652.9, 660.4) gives 0.030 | 22.1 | 24.2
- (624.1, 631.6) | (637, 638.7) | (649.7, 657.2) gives -0.045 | 22.5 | 23.8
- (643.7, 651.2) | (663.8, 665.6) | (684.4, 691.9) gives 0.024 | 23.5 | 23.1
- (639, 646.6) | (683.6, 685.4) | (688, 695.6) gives 0.106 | 23.5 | 23.3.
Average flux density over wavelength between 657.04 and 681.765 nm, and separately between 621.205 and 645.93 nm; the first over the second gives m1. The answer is 1.02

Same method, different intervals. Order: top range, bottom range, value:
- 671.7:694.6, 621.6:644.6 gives 1.02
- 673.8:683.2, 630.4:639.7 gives 1.01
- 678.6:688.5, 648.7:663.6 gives 0.97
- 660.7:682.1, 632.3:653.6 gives 0.99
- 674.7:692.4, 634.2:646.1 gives 0.99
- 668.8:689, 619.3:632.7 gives 1.03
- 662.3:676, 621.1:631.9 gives 1.03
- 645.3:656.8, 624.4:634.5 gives 1.04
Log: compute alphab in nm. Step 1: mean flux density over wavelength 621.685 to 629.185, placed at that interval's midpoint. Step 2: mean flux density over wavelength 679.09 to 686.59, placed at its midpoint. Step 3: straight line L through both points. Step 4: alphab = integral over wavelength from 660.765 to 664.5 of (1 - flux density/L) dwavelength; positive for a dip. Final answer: -0.09 nm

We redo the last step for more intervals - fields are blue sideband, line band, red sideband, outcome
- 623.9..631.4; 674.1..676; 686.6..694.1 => 0.07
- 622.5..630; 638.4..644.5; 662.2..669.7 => -0.30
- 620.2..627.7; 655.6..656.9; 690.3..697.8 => -0.04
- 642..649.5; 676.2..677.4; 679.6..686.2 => -0.03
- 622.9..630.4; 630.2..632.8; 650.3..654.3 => -0.02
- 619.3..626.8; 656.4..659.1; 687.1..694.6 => -0.24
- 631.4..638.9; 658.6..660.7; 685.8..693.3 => -0.06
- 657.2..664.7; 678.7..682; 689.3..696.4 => 0.00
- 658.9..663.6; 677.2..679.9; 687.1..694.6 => -0.04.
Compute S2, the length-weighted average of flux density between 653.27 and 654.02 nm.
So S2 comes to 24.6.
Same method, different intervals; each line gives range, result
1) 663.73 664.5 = 22.8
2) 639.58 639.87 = 24.2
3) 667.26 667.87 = 22.3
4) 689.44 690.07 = 23.1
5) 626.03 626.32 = 21.9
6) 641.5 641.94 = 22.8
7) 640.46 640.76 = 23.3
